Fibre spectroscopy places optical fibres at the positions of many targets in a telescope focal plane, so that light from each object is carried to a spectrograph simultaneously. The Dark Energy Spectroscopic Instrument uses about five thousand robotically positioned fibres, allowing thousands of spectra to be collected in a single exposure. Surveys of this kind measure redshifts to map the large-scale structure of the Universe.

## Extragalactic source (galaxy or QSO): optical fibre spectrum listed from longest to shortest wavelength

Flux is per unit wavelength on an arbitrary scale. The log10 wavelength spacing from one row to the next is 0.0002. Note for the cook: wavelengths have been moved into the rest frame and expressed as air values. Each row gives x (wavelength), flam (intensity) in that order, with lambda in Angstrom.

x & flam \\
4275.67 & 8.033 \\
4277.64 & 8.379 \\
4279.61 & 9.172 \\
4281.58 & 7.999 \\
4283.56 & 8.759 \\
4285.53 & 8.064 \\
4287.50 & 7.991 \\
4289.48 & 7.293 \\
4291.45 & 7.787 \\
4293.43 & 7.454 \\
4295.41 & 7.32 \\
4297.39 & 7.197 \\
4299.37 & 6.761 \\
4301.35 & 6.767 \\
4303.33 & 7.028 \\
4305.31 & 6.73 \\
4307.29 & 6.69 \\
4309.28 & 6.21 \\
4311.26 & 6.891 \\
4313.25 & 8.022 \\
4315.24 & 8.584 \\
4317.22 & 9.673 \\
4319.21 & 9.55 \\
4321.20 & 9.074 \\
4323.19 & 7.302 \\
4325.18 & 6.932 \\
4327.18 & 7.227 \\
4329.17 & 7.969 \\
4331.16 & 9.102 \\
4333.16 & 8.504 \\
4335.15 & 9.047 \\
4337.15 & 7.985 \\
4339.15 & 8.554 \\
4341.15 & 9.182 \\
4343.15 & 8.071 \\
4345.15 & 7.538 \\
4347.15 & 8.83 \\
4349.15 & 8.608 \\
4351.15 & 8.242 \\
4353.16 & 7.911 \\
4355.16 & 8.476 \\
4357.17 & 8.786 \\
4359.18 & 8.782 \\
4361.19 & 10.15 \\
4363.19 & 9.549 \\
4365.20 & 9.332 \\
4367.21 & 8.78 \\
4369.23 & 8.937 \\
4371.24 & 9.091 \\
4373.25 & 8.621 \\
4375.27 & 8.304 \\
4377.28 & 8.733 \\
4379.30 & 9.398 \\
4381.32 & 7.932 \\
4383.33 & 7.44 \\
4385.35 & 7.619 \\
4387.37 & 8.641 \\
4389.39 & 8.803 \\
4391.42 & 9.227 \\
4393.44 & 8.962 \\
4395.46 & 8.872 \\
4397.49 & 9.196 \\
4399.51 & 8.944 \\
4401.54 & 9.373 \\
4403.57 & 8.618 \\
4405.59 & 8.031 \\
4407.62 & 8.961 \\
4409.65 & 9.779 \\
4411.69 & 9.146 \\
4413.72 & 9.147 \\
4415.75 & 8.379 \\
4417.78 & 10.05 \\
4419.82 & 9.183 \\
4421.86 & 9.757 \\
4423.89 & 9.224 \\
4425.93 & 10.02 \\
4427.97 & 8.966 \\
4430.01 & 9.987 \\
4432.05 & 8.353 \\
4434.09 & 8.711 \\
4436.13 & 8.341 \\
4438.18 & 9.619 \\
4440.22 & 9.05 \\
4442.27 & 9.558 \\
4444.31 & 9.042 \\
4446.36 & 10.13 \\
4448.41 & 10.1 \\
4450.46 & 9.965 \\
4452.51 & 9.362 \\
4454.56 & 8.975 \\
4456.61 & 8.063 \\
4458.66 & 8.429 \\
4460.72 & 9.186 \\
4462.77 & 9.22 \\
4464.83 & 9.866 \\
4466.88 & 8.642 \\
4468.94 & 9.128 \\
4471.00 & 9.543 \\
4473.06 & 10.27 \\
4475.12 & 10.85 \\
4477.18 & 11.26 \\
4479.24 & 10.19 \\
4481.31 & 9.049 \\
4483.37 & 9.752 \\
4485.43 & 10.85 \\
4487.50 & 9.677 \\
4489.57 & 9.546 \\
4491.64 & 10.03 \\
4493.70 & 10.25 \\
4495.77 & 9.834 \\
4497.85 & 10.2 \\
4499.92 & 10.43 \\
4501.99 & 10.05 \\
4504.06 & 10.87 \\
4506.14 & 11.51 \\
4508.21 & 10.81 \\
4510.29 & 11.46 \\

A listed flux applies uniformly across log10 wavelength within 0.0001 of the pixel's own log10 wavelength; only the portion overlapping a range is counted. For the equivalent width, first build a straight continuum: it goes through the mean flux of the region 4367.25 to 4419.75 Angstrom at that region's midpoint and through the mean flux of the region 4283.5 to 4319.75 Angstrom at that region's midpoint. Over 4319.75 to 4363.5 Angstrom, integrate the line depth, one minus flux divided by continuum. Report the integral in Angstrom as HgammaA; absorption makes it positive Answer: -1.8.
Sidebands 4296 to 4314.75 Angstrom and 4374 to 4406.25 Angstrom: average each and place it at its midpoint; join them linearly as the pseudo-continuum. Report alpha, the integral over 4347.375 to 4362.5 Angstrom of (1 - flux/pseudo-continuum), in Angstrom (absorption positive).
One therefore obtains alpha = -1.49 Angstrom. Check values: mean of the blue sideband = 6.97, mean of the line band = 8.73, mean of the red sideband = 8.64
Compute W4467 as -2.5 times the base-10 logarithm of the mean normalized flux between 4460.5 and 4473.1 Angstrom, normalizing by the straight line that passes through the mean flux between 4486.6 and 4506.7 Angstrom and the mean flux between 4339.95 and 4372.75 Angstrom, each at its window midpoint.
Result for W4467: 0.06 mag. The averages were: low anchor 8.76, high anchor 10.2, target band 9.36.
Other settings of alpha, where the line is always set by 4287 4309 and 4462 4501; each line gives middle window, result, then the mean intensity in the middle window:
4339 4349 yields -0.78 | 8.44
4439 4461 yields 0.42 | 9.27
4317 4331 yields -1.29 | 8.22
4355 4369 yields -1.80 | 9.15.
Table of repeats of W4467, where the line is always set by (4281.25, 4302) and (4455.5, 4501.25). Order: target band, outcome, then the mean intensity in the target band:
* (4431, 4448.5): 0.02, 9.17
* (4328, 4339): -0.06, 8.51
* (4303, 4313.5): 0.14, 6.85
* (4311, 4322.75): -0.11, 8.68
